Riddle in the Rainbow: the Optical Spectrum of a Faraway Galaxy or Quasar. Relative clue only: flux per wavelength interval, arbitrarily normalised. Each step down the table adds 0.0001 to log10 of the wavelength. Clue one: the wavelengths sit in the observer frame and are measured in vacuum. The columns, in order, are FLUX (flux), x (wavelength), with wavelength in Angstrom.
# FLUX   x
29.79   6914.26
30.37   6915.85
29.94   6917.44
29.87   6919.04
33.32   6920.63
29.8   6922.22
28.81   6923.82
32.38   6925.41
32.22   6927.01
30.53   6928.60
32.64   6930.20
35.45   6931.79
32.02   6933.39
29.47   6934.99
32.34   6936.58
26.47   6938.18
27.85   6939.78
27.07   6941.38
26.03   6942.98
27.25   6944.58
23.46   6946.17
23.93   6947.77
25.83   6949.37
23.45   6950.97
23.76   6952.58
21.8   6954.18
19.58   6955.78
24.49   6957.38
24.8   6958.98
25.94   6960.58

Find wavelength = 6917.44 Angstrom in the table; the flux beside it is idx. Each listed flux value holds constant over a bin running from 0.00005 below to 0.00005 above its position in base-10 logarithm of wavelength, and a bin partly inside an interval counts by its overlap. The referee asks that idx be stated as 29.94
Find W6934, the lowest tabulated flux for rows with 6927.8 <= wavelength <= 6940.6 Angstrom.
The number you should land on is 26.47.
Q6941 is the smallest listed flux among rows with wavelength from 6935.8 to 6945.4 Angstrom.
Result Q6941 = 26.03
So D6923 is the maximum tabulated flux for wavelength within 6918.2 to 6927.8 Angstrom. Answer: 33.32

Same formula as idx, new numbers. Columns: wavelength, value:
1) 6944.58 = 27.25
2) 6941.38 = 27.07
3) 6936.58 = 32.34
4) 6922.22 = 29.8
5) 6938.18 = 26.47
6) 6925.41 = 32.38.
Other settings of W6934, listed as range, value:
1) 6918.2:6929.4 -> 28.81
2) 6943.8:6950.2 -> 23.46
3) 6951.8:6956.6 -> 19.58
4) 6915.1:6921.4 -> 29.87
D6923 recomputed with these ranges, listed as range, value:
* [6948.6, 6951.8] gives 25.83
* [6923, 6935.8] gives 35.45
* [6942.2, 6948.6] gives 27.25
